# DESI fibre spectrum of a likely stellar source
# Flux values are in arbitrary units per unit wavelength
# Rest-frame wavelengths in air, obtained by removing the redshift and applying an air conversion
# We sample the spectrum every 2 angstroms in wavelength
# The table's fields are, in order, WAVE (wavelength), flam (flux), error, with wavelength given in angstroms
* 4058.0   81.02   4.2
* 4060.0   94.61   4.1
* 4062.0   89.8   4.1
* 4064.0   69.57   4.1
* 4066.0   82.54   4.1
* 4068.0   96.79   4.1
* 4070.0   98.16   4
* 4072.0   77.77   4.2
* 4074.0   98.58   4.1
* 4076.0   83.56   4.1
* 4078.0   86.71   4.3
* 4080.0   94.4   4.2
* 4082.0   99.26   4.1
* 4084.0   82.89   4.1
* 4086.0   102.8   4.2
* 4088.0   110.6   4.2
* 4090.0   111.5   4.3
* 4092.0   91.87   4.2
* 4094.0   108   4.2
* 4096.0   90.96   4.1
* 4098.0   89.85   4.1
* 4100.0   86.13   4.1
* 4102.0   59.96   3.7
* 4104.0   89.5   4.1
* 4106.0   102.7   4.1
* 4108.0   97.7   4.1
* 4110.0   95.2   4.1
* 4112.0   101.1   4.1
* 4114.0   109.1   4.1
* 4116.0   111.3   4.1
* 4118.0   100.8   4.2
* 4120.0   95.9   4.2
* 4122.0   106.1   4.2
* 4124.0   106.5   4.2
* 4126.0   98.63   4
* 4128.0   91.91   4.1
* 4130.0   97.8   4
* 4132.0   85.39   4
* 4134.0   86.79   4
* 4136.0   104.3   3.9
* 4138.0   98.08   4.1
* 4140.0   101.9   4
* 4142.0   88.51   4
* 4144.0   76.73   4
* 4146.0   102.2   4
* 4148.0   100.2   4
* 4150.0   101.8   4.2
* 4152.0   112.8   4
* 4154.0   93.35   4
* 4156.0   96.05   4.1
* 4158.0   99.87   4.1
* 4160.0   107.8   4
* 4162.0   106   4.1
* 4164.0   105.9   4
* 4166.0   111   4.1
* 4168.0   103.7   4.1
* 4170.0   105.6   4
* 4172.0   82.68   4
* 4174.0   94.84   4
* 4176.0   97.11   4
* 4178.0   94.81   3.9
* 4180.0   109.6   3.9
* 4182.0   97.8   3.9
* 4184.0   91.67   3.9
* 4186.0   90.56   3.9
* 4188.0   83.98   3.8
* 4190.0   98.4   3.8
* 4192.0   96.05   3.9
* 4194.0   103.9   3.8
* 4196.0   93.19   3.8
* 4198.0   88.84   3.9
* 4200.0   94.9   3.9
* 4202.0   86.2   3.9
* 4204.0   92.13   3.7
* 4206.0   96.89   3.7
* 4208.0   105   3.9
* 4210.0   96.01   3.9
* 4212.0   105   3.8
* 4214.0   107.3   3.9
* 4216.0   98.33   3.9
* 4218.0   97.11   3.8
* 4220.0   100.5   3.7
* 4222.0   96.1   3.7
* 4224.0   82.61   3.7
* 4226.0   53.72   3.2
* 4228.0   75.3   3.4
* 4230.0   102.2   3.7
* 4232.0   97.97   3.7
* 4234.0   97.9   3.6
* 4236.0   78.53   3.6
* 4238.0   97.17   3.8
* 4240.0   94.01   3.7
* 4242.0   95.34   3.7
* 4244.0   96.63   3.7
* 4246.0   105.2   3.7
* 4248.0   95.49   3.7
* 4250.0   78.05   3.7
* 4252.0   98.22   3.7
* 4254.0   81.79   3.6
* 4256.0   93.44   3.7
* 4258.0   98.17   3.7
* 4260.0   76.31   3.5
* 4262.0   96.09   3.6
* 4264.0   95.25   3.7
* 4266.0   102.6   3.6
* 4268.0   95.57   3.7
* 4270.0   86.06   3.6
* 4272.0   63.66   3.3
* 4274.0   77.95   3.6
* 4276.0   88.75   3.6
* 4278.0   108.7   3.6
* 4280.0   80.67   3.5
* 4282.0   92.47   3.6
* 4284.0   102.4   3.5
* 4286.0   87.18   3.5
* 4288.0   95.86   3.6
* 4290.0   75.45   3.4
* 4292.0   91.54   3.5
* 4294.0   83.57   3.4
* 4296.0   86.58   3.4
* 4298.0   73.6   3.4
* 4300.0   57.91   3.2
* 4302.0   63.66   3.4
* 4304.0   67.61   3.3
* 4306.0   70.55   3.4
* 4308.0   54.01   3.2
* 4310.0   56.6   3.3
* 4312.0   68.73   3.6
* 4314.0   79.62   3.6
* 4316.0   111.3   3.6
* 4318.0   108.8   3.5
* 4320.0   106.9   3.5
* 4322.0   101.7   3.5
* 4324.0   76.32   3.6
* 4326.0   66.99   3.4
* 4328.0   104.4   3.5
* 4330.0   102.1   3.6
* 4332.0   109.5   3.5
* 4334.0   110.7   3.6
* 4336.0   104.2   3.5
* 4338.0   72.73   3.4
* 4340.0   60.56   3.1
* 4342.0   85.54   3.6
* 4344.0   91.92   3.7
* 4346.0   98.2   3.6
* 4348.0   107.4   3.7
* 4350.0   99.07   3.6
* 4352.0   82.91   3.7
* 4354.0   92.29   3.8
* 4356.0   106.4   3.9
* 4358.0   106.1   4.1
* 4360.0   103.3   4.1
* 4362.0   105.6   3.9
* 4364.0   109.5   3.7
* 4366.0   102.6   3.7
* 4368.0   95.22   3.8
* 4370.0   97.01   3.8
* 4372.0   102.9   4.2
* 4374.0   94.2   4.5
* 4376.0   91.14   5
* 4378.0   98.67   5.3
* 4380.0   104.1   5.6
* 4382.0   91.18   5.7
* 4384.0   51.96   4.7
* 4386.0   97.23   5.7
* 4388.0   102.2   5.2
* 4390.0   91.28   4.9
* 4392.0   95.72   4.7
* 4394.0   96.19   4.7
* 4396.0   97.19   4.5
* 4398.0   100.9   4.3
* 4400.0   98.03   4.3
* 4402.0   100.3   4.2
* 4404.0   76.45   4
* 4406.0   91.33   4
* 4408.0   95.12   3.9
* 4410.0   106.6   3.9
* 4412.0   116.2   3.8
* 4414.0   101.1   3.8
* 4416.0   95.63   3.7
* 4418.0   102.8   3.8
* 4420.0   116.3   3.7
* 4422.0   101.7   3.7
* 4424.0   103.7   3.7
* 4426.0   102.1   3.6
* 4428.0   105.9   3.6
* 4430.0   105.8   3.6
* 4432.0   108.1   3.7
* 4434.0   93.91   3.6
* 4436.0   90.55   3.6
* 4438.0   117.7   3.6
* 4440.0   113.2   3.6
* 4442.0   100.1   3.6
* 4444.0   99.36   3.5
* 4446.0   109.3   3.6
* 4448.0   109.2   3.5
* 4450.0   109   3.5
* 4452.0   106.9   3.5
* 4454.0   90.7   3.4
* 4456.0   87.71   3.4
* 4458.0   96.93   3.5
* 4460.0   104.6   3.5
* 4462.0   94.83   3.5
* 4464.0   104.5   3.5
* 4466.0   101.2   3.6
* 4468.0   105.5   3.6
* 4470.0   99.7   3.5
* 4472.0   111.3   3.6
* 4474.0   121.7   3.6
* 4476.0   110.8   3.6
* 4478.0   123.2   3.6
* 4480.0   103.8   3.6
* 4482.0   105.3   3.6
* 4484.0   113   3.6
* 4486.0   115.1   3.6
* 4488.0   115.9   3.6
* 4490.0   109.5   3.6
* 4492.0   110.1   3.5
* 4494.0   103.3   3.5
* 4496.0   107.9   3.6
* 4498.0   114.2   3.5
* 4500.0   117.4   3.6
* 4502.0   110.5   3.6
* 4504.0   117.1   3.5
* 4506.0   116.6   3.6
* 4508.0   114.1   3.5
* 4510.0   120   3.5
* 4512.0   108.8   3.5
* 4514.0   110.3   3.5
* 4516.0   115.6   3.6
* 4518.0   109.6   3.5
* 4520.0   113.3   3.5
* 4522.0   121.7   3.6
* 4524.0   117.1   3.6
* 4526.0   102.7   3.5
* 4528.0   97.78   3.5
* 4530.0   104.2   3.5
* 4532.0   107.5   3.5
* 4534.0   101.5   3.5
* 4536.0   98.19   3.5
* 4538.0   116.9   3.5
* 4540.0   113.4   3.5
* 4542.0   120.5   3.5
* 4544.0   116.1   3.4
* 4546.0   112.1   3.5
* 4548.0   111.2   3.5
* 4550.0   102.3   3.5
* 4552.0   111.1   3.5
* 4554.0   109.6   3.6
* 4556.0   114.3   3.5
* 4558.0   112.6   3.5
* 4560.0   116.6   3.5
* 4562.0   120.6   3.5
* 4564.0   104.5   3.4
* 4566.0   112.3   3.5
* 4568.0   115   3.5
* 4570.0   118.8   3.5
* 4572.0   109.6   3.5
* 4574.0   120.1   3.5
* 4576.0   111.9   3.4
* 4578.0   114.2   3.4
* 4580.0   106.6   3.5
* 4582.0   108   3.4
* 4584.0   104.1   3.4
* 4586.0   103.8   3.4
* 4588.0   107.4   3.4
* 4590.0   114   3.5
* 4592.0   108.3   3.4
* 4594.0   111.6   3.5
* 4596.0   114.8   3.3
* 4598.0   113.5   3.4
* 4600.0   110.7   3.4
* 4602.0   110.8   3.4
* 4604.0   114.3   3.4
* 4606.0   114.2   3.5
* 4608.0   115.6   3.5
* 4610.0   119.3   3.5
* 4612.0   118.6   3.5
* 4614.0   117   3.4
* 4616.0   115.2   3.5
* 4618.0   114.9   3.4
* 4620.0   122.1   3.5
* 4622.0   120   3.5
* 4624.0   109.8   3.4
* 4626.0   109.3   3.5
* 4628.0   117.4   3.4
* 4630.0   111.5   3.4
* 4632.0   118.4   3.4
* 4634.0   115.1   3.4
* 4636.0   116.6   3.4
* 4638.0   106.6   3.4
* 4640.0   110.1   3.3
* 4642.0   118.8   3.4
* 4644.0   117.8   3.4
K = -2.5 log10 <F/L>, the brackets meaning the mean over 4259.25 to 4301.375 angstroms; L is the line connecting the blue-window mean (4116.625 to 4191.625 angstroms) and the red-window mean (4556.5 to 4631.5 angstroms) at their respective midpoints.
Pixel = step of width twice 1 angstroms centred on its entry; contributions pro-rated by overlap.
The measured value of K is 0.184 mag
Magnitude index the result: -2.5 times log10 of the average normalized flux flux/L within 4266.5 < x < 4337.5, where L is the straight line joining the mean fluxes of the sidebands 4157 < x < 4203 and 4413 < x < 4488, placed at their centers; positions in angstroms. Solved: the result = 0.173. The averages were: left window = 97.6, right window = 105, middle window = 86.1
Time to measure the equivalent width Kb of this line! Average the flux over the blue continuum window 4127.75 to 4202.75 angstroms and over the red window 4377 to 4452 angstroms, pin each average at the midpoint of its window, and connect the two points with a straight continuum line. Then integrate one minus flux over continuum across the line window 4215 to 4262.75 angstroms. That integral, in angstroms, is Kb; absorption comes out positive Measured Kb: 3.3 angstroms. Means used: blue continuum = 97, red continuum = 100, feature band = 91.1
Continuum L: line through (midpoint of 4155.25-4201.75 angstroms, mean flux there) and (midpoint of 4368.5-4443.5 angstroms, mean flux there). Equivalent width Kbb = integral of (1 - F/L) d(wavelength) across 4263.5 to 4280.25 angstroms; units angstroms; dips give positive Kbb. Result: 1.6 angstroms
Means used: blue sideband 97.8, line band 89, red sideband 98.8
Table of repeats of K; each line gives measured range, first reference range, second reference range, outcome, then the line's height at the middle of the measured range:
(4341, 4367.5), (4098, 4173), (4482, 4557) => 0.07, 105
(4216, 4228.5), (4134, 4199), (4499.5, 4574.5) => 0.17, 100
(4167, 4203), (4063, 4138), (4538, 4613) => 0.03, 97.9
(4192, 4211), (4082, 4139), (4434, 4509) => 0.05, 99.6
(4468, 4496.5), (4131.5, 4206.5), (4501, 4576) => -0.01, 110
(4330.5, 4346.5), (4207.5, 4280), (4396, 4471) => 0.06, 96.8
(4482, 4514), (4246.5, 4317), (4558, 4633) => -0.08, 104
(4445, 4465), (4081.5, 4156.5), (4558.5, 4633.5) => 0.07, 109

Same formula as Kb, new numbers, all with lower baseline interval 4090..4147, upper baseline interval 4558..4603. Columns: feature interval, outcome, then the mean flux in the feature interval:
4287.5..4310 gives 6.3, 73.3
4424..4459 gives 1.4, 103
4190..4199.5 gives 0.3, 95.8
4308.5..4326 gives 2.8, 86.5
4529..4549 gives 0.0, 110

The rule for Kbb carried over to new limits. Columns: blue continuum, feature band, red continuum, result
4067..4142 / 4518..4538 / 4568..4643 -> 0.5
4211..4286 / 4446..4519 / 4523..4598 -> -2.0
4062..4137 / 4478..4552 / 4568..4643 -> -0.8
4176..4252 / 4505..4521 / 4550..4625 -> -0.6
